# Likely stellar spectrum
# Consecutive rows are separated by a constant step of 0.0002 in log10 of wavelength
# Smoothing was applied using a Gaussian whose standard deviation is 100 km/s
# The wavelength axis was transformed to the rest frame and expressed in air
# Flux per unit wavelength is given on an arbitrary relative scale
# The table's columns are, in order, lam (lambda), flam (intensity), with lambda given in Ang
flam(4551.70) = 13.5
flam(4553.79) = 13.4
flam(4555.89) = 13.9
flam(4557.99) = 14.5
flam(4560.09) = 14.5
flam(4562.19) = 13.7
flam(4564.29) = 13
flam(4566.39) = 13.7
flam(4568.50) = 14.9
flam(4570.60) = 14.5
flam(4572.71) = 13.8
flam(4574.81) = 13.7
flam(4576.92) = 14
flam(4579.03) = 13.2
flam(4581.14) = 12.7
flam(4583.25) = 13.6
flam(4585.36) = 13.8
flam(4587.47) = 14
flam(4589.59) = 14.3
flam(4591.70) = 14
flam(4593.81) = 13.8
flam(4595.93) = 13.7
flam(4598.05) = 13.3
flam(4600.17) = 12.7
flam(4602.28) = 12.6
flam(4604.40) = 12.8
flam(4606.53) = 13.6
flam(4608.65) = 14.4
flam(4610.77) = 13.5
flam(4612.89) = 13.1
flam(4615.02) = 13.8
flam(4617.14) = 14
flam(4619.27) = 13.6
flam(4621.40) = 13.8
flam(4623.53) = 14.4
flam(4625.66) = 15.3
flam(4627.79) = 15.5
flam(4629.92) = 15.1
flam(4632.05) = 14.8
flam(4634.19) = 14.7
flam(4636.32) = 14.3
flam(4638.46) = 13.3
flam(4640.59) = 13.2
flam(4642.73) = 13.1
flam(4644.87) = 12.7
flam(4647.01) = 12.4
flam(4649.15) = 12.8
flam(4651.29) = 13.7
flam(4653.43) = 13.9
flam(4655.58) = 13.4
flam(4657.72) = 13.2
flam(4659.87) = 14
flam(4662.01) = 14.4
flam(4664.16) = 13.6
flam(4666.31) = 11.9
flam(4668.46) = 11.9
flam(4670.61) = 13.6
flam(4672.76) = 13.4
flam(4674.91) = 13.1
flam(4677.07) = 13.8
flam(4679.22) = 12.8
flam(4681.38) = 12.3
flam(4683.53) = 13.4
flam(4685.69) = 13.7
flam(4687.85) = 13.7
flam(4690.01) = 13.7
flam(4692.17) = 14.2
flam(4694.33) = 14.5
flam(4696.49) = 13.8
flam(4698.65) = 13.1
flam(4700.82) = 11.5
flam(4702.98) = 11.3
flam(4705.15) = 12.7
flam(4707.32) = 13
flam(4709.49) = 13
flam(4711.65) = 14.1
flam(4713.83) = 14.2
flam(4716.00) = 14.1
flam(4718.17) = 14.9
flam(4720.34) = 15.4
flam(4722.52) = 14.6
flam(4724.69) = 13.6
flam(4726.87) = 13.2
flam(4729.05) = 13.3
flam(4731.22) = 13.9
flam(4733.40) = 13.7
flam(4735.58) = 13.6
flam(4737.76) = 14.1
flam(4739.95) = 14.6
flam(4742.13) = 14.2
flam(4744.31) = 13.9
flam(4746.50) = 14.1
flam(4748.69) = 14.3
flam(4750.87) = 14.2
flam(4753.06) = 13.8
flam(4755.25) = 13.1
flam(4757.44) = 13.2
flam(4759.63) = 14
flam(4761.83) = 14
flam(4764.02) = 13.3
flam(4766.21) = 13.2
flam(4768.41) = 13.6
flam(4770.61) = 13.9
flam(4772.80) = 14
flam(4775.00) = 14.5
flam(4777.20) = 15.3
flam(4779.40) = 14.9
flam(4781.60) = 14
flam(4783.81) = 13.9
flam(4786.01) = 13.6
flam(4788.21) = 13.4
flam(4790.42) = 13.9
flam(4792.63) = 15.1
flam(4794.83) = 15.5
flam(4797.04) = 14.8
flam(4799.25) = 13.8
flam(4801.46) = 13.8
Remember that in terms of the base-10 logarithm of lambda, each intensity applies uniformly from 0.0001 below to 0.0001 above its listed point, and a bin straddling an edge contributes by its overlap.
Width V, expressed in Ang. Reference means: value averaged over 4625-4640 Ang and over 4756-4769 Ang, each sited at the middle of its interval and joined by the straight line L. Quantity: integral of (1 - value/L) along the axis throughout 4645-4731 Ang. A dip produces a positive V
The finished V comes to 4.6 Ang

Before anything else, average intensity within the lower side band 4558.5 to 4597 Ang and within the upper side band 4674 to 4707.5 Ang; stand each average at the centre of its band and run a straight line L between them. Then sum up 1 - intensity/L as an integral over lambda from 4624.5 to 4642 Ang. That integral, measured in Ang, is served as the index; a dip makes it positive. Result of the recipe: -1.28 Ang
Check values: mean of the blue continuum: 13.8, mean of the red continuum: 13.2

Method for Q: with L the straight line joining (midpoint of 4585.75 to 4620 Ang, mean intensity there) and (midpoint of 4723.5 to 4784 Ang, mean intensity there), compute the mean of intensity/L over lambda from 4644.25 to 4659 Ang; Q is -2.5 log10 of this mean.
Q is 0.04 mag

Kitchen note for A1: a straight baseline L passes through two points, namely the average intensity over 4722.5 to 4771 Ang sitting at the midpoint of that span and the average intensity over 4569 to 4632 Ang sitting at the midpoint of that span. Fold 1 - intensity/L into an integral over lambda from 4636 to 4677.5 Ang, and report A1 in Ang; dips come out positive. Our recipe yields 1.68 Ang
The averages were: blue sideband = 13.8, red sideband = 13.8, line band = 13.3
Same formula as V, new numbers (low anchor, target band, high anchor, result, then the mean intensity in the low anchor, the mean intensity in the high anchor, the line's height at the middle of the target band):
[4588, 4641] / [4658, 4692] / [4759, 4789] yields 1.5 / 13.9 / 14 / 13.9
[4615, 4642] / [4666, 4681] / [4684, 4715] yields 0.8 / 14.3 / 13.3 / 13.7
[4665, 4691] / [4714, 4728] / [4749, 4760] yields -0.9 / 13.1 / 13.7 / 13.4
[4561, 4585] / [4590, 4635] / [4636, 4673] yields -1.5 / 13.7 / 13.2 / 13.5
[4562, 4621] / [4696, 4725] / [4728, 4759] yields 0.6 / 13.6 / 13.9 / 13.8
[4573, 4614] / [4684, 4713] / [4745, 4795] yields 1.1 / 13.5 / 14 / 13.8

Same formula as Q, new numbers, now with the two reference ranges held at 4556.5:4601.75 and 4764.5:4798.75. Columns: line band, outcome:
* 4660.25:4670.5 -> 0.07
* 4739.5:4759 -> 0.02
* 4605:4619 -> 0.01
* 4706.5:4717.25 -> 0.03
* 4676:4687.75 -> 0.06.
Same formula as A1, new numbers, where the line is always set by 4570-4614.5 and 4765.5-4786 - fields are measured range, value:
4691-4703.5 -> 0.7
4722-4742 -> 0.2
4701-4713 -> 1.0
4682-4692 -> 0.2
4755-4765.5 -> 0.4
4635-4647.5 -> 0.4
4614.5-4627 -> -0.5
